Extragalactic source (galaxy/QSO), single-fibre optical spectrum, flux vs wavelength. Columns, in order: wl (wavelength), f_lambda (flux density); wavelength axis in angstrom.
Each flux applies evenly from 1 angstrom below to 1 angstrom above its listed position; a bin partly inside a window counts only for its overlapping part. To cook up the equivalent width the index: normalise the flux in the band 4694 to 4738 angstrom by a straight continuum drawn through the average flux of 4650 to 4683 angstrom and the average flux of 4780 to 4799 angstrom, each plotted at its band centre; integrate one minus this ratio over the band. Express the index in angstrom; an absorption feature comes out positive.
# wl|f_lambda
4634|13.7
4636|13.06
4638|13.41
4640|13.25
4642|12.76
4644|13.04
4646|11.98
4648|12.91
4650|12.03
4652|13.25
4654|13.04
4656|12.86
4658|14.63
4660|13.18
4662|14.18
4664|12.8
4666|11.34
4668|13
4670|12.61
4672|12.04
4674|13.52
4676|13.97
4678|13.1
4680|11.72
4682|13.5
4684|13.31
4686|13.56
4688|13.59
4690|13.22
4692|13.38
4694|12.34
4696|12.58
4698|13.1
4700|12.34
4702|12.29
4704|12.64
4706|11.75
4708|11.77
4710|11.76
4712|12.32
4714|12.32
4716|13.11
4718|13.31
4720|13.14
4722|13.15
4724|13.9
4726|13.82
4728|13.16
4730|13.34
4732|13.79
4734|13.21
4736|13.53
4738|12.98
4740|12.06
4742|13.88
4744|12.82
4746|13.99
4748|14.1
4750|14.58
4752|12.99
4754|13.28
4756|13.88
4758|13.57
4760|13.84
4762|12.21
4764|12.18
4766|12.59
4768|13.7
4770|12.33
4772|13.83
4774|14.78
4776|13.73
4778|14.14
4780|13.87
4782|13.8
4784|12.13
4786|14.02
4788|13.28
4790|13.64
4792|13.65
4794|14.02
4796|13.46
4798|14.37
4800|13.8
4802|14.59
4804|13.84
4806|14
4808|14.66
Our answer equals 1.3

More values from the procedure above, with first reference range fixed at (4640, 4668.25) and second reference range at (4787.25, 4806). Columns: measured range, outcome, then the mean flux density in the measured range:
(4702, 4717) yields 1.2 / 12.2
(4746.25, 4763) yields 0.0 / 13.6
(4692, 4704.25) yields 0.6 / 12.6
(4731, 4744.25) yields 0.3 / 13.2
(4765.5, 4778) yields 0.1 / 13.6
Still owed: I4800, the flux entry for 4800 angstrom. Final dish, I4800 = 13.8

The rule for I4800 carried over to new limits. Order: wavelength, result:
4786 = 14.02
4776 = 13.73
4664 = 12.8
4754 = 13.28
